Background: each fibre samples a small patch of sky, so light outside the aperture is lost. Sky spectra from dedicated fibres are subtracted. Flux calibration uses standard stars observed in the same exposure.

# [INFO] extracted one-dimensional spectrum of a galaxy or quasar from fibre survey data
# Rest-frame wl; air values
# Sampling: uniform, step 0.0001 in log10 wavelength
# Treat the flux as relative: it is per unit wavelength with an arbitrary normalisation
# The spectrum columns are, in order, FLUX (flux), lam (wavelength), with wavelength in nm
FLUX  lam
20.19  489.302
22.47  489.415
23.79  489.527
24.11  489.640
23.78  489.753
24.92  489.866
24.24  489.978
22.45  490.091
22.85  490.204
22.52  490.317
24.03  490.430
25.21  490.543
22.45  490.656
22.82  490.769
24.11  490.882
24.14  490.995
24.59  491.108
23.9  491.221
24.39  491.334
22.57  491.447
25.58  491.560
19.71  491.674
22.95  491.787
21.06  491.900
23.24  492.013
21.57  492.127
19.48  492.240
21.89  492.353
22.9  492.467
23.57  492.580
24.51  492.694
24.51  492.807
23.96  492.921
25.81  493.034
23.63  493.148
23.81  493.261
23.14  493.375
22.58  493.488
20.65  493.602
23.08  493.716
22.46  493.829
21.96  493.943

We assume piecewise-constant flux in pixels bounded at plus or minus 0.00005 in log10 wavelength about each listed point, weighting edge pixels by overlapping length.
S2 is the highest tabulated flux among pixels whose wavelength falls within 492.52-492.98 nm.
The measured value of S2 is 24.51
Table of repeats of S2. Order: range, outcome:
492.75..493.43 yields 25.81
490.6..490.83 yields 22.82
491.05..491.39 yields 24.59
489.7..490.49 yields 24.92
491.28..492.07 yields 25.58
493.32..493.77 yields 23.14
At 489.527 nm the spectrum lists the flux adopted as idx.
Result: 23.79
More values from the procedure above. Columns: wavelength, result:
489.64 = 24.11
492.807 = 24.51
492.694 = 24.51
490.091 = 22.45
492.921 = 23.96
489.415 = 22.47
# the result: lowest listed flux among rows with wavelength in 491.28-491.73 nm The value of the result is 19.71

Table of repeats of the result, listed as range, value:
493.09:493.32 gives 23.63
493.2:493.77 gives 20.65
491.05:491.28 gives 23.9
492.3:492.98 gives 21.89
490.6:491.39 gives 22.45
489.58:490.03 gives 23.78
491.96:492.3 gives 19.48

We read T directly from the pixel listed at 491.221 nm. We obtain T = 23.9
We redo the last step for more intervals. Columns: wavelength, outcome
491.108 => 24.59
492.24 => 19.48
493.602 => 20.65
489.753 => 23.78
